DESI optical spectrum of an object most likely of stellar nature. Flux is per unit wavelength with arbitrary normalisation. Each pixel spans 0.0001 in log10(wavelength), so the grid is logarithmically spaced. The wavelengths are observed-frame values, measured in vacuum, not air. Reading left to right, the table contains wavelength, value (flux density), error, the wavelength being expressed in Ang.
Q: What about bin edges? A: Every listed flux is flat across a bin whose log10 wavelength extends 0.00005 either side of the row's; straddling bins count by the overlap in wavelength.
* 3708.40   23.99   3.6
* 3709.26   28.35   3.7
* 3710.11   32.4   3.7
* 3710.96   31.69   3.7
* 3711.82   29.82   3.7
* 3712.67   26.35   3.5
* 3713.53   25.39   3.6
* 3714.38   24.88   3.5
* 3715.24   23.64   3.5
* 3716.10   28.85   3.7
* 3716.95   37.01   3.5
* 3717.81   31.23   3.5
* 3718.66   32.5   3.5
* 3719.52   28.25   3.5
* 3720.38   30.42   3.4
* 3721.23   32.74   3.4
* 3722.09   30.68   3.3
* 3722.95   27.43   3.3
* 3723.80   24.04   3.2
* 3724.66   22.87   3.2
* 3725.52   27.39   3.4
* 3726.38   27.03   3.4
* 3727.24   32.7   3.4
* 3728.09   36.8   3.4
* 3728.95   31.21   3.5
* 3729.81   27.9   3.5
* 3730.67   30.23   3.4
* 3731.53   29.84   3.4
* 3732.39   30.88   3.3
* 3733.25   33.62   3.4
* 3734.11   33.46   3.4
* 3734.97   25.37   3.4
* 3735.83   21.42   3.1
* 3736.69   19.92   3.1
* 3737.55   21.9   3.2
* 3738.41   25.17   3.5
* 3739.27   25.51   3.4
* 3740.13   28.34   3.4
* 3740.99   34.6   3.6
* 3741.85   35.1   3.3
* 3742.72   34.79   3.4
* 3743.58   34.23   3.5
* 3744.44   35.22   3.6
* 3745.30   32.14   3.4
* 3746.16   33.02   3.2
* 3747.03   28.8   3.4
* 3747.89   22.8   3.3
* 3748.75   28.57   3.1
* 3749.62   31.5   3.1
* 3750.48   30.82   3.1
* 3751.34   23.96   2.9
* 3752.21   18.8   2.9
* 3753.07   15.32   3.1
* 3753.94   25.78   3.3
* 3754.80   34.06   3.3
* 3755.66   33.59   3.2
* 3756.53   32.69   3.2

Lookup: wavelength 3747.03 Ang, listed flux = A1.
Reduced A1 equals 28.8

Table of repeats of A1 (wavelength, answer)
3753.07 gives 15.32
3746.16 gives 33.02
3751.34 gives 23.96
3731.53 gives 29.84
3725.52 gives 27.39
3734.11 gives 33.46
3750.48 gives 30.82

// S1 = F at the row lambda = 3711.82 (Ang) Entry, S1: 29.82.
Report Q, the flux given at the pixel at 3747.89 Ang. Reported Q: 22.8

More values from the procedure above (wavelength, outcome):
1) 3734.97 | 25.37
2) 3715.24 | 23.64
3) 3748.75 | 28.57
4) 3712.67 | 26.35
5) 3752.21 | 18.8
